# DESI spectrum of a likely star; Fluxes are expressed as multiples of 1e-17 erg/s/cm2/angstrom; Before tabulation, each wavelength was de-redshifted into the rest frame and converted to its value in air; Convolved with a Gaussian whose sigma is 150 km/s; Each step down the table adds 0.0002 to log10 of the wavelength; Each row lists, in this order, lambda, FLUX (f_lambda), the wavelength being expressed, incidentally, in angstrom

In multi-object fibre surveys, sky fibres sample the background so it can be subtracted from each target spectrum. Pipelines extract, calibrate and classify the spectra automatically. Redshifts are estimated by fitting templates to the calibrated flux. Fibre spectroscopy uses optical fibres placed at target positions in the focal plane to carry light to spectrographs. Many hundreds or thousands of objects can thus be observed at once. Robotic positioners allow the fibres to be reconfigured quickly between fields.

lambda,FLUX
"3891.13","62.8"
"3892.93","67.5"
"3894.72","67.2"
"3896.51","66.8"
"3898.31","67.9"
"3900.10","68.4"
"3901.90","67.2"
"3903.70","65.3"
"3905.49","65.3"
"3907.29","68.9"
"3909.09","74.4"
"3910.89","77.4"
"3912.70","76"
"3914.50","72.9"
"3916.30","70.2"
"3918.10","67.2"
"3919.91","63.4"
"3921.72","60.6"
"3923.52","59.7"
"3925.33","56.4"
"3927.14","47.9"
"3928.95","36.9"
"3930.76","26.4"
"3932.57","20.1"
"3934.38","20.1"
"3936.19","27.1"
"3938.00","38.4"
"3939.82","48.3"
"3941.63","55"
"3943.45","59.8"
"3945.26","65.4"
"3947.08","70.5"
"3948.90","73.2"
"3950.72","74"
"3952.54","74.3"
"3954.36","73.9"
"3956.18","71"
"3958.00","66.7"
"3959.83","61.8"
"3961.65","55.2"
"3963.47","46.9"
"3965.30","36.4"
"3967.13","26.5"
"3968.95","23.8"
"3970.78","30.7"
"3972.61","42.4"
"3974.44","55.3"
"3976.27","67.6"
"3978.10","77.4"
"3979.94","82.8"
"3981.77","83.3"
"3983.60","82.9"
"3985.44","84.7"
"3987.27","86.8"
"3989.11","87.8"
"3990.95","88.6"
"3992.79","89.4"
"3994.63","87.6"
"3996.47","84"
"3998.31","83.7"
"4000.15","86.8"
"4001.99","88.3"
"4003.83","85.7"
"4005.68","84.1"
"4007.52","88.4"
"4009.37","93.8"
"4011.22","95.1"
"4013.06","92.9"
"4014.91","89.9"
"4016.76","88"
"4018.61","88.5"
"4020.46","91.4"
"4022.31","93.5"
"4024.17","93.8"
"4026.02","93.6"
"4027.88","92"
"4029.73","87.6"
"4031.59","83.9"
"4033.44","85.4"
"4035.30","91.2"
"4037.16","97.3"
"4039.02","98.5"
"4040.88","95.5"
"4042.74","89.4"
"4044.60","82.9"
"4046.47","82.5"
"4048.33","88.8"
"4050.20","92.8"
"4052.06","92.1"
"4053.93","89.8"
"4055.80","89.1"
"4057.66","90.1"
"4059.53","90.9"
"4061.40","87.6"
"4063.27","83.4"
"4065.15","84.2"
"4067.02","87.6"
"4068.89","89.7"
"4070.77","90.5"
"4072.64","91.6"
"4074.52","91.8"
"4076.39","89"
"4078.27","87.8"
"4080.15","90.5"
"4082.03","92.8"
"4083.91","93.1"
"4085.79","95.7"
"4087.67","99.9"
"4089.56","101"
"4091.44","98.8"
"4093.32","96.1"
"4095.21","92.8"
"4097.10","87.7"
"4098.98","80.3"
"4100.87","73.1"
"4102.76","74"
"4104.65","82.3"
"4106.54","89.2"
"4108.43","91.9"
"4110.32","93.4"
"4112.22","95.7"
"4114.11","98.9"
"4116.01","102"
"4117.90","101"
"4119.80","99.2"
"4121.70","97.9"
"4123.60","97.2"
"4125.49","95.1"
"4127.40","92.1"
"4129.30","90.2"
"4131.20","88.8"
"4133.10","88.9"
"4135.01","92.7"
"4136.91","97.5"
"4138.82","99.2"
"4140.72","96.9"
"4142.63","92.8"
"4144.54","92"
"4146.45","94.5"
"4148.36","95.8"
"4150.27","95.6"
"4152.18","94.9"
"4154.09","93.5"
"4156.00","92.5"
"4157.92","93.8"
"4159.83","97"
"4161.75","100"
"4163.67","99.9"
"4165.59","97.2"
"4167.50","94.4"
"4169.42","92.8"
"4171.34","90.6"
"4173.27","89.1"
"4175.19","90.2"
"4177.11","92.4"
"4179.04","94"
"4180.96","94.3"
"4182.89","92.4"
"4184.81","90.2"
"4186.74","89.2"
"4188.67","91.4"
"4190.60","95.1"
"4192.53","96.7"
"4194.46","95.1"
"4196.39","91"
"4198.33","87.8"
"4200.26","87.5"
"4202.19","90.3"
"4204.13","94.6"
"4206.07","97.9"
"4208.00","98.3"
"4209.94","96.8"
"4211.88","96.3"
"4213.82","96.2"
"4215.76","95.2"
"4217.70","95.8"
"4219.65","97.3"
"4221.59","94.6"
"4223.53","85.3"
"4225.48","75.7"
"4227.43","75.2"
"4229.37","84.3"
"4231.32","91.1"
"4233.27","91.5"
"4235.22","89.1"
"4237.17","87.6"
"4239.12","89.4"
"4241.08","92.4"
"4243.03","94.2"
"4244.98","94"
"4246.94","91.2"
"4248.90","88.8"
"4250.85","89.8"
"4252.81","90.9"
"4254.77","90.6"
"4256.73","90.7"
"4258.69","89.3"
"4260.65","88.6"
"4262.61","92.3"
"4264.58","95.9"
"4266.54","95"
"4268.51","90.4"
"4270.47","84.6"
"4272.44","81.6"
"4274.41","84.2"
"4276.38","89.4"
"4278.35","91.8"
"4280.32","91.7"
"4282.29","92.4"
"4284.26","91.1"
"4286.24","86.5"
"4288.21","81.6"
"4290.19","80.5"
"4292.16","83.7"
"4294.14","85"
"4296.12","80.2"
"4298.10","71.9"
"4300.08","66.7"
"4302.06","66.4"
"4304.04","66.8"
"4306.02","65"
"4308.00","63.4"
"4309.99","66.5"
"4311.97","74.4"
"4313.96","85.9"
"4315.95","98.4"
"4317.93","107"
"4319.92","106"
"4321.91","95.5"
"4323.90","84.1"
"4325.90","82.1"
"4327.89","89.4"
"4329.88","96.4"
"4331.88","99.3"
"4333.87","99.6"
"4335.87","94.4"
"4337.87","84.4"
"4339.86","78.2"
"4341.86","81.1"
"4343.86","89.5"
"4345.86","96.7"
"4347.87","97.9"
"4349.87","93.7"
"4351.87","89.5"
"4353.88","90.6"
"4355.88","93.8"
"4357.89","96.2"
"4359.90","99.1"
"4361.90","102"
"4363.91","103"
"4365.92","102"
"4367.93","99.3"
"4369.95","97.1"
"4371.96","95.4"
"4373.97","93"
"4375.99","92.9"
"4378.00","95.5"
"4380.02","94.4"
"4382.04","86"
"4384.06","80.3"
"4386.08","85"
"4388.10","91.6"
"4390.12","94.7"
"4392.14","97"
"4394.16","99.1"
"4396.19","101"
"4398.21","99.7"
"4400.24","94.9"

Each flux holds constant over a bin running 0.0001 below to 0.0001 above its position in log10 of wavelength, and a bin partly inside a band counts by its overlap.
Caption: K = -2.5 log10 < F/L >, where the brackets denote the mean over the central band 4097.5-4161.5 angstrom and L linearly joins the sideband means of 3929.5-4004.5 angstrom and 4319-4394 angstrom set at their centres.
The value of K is -0.22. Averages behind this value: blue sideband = 63.1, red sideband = 93.2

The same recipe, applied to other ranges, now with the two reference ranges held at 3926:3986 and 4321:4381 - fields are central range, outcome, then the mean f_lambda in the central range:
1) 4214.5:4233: -0.10 mag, 88.5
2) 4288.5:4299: 0.10 mag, 80.4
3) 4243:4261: -0.09 mag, 90.7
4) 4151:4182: -0.24 mag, 94.2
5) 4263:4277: -0.04 mag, 88.8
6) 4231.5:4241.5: -0.10 mag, 89.9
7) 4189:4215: -0.19 mag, 94.1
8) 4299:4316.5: 0.23 mag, 72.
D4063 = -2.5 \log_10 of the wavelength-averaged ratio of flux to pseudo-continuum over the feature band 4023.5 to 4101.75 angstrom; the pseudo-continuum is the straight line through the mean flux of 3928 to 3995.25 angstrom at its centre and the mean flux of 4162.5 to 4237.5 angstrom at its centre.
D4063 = -0.23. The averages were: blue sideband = 59.4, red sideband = 92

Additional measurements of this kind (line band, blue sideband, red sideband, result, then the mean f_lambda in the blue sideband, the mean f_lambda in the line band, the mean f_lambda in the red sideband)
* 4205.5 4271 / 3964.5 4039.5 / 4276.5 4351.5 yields -0.08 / 80.3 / 91.1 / 85.6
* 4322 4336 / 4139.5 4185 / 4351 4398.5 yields 0.03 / 94.1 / 92.2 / 94.9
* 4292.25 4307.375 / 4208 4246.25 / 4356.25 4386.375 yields 0.27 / 90.8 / 72.2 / 94.9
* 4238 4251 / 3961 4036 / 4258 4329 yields -0.10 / 78.1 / 91.5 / 84.6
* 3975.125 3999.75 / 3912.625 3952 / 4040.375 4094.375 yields -0.21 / 53.8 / 83.4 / 90.8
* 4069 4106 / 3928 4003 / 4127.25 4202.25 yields -0.11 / 62.1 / 89.9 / 93.3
